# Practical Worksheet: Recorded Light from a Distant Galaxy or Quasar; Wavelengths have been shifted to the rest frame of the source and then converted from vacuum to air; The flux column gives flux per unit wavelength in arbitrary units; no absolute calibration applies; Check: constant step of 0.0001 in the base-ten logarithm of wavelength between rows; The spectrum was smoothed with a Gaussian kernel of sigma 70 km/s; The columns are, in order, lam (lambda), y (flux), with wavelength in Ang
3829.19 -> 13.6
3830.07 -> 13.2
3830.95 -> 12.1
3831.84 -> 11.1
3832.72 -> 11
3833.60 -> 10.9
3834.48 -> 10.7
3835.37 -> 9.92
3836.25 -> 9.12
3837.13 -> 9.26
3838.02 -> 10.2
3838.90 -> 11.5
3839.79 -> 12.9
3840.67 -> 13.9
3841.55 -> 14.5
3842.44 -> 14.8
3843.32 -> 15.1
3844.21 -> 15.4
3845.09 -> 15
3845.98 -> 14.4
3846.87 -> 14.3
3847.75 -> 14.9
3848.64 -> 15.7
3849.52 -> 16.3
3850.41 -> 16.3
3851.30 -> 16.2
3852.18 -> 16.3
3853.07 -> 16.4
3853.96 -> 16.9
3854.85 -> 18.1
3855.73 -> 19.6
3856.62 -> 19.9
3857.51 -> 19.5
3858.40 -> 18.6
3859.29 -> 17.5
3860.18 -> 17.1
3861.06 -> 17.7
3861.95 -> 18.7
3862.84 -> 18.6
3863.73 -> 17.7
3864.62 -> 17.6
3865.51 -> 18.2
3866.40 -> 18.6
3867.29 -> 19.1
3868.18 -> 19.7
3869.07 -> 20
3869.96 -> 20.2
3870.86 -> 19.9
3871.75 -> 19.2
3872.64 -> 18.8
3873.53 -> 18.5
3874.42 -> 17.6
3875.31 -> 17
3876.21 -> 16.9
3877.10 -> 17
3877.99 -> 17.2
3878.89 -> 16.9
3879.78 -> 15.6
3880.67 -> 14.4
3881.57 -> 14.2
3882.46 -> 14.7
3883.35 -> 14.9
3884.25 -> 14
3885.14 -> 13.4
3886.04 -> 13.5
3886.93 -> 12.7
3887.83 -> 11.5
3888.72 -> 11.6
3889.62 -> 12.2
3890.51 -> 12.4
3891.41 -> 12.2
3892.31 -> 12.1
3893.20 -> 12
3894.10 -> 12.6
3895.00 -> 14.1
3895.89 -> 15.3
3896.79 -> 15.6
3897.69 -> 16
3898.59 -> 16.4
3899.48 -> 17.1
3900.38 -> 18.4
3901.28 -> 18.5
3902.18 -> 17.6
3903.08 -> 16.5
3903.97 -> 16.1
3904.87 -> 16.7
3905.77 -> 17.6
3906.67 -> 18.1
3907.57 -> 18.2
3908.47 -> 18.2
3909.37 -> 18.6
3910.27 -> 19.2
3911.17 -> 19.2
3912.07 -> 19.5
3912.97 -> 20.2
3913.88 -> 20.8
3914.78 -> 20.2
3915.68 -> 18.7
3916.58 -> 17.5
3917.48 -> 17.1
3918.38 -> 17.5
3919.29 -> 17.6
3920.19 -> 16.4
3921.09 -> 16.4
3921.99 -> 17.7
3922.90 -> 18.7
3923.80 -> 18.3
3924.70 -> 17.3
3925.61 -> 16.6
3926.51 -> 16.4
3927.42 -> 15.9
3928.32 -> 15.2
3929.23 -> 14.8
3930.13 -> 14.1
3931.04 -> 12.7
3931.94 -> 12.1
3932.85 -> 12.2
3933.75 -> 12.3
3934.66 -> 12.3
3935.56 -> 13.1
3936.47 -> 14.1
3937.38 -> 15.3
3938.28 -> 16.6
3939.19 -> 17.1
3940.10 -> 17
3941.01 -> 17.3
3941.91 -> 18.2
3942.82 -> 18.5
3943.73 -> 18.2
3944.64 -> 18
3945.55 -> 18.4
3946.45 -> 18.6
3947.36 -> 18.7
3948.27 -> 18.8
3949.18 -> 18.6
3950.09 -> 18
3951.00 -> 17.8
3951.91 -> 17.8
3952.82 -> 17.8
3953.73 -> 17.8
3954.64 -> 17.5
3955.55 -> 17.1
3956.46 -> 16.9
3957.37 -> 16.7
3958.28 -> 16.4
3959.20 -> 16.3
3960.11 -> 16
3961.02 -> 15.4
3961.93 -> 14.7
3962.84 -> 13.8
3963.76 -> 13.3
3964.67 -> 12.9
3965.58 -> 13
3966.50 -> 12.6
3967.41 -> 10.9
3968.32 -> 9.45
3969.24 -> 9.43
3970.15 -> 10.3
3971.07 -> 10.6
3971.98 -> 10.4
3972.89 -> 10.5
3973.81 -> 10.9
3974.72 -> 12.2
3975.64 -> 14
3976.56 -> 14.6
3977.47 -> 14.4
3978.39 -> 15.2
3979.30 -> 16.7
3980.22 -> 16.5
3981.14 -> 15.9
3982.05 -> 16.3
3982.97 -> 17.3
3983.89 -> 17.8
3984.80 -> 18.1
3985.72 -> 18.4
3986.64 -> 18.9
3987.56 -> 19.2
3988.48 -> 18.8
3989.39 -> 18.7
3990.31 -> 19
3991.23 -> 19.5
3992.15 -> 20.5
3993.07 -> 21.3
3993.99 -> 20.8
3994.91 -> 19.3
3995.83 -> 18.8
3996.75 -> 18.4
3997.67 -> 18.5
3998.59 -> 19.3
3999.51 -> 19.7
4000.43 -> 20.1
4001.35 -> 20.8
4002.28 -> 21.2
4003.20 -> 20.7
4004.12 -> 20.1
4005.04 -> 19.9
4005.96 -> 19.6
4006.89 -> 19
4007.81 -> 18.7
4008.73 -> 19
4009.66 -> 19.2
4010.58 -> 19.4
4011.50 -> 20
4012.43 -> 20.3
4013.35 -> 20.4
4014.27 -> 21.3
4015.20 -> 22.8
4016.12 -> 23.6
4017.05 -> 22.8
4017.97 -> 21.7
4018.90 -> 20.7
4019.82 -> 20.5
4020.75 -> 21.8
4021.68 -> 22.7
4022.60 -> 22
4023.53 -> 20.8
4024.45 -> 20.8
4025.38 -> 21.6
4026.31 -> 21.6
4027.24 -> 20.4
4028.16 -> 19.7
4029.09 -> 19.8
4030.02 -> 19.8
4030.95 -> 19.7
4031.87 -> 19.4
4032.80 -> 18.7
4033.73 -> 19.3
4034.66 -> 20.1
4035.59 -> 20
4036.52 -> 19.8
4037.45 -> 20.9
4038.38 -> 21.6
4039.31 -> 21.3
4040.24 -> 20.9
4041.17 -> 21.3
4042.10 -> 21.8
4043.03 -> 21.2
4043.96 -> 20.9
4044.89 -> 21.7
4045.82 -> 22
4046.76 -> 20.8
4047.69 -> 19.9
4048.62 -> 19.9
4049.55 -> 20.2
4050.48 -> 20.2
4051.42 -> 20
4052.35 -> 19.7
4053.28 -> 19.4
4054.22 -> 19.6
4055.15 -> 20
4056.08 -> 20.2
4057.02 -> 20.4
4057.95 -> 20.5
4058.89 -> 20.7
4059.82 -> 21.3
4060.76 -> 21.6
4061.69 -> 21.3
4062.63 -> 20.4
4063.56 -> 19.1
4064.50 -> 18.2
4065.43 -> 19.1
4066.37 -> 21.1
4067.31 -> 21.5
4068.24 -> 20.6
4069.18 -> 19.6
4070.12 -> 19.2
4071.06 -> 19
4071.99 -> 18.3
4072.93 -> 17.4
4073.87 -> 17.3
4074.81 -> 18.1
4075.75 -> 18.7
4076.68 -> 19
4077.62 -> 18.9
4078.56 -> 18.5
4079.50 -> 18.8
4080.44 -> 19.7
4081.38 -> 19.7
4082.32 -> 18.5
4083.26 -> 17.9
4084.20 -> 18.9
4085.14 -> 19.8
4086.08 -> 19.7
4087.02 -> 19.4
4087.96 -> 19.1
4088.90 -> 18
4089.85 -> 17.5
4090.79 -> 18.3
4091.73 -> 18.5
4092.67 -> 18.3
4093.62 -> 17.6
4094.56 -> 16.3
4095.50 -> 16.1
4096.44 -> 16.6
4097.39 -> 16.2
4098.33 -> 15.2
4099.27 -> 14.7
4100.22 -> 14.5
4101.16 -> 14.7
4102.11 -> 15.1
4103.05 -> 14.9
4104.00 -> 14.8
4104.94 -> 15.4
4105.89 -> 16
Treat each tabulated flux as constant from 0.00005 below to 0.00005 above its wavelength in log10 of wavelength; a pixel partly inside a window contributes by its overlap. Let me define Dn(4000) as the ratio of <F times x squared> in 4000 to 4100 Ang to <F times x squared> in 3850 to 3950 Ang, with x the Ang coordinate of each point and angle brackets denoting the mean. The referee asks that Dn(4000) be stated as 1.28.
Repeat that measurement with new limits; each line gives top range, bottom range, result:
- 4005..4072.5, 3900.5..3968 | 1.30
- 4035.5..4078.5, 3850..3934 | 1.31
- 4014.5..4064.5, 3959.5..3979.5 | 1.68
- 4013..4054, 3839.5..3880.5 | 1.32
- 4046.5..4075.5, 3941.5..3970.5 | 1.32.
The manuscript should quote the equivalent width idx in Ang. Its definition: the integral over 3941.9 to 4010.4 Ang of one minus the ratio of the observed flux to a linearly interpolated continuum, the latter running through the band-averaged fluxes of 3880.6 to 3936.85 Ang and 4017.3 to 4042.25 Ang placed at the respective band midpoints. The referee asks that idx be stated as 6.0 Ang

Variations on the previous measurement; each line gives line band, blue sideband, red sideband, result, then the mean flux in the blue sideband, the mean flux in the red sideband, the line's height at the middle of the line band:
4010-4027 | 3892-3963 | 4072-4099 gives -3.7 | 16.7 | 18.1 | 17.5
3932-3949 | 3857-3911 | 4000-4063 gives 1.7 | 16.5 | 20.6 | 18.1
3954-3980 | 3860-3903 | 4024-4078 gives 6.3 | 16.1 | 20.1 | 18.1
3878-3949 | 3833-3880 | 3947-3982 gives -3.1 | 16.3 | 14.7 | 15.5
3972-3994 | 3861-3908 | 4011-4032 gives 3.4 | 16.2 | 21.1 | 19.7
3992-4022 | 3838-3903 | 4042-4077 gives -2.4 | 16.1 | 20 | 18.9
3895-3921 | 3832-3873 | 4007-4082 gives -0.8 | 16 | 20.2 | 17.2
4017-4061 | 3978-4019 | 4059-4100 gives -3.7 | 19.4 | 18.7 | 19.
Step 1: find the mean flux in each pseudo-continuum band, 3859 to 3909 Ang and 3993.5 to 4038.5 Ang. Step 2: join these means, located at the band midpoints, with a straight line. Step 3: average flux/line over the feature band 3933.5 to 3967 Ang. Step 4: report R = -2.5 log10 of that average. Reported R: 0.13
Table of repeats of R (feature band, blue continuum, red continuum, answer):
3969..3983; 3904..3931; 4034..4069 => 0.37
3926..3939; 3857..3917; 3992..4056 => 0.26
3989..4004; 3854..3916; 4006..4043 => 0.01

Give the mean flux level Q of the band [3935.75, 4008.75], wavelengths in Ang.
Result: 16.8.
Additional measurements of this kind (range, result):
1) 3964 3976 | 11.3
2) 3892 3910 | 16.4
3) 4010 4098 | 19.9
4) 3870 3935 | 16.1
